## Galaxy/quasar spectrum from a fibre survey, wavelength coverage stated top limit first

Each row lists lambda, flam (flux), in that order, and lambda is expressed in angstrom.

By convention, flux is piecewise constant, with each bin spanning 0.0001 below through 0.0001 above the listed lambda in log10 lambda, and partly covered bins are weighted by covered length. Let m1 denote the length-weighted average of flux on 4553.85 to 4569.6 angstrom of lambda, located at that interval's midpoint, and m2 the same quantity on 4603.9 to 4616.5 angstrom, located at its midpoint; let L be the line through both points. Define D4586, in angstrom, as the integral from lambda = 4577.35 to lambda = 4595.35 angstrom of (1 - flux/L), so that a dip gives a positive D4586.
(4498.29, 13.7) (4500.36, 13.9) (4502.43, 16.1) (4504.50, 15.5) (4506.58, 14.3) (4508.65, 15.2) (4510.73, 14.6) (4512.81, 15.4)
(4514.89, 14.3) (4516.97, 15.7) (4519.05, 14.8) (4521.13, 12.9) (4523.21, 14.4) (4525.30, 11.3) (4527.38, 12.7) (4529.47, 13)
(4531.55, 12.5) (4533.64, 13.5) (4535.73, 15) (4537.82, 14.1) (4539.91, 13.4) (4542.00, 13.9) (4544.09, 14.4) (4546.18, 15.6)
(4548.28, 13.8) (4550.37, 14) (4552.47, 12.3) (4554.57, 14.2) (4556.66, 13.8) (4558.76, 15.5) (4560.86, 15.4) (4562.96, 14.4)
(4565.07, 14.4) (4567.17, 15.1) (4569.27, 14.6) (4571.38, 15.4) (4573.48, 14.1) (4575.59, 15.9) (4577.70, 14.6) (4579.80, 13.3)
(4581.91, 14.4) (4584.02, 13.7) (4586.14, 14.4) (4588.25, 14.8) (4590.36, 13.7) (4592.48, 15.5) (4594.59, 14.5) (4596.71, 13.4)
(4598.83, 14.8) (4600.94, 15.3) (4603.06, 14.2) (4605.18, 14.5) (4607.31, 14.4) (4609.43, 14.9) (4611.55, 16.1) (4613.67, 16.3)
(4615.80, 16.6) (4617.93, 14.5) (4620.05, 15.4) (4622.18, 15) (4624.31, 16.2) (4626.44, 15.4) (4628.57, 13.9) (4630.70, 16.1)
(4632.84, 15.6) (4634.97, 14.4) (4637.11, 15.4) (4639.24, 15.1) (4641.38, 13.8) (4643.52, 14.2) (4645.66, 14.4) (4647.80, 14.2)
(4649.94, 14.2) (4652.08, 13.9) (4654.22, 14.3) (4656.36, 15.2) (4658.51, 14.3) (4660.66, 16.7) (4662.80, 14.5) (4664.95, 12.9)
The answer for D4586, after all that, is 0.9 angstrom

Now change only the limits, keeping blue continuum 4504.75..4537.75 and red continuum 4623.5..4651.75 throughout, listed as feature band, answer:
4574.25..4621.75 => -0.8 angstrom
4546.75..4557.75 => 0.4 angstrom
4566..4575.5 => -0.4 angstrom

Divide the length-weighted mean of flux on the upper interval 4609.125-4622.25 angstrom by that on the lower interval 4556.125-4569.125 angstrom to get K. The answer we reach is 1.06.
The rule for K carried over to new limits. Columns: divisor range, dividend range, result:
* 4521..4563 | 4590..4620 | 1.08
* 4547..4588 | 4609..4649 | 1.05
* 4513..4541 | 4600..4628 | 1.11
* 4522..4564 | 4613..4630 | 1.11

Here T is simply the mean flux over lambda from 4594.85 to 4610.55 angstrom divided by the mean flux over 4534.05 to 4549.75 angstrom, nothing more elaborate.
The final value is 1.02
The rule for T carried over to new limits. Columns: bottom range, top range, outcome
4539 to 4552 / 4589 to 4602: 1.03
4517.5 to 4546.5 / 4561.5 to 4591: 1.06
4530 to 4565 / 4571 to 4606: 1.03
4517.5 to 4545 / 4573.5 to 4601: 1.06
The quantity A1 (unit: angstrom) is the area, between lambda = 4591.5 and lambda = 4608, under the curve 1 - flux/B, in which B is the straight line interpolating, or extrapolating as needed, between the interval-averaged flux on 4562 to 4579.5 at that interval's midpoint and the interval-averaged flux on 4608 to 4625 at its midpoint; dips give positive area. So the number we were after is 0.8 angstrom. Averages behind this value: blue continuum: 14.8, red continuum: 15.6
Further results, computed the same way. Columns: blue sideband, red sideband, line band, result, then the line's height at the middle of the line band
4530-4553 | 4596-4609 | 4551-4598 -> -0.7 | 14.2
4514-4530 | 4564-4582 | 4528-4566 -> 0.3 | 14.1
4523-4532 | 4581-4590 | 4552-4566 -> -0.9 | 13.5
